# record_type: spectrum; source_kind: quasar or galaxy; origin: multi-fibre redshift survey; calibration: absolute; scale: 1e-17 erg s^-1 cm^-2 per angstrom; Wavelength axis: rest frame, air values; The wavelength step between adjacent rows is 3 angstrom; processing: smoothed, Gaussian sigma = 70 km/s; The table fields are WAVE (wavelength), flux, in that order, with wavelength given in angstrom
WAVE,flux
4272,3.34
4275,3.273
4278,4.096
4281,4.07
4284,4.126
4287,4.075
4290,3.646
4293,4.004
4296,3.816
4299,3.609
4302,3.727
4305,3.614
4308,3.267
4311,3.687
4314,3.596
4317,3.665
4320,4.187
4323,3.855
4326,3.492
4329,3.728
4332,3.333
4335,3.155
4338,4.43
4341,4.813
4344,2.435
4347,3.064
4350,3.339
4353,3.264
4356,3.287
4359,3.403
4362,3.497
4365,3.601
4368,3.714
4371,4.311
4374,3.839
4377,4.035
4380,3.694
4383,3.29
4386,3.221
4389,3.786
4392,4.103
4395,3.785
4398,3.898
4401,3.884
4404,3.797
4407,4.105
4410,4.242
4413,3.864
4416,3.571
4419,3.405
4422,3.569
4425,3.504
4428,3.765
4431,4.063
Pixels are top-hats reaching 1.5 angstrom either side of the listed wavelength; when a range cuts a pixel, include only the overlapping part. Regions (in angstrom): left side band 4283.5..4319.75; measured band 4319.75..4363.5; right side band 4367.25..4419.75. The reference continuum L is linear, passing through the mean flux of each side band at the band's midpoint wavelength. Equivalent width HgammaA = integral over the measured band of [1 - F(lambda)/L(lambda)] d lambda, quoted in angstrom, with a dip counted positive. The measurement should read 2.8 angstrom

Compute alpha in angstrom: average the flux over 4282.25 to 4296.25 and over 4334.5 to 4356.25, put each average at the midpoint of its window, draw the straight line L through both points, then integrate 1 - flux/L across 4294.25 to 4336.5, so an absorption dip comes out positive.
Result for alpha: 1.3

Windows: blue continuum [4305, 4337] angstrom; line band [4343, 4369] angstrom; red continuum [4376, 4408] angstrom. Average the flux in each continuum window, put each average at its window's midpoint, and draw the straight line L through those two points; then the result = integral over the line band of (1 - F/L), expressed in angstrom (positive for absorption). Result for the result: 2.78 angstrom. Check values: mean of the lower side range 3.61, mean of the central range 3.3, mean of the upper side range 3.77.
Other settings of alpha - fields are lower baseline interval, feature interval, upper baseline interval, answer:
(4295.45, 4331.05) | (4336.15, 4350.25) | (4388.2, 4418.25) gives 0.45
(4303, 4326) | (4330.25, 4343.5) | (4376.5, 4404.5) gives -0.42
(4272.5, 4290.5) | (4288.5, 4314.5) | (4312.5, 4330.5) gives 0.98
